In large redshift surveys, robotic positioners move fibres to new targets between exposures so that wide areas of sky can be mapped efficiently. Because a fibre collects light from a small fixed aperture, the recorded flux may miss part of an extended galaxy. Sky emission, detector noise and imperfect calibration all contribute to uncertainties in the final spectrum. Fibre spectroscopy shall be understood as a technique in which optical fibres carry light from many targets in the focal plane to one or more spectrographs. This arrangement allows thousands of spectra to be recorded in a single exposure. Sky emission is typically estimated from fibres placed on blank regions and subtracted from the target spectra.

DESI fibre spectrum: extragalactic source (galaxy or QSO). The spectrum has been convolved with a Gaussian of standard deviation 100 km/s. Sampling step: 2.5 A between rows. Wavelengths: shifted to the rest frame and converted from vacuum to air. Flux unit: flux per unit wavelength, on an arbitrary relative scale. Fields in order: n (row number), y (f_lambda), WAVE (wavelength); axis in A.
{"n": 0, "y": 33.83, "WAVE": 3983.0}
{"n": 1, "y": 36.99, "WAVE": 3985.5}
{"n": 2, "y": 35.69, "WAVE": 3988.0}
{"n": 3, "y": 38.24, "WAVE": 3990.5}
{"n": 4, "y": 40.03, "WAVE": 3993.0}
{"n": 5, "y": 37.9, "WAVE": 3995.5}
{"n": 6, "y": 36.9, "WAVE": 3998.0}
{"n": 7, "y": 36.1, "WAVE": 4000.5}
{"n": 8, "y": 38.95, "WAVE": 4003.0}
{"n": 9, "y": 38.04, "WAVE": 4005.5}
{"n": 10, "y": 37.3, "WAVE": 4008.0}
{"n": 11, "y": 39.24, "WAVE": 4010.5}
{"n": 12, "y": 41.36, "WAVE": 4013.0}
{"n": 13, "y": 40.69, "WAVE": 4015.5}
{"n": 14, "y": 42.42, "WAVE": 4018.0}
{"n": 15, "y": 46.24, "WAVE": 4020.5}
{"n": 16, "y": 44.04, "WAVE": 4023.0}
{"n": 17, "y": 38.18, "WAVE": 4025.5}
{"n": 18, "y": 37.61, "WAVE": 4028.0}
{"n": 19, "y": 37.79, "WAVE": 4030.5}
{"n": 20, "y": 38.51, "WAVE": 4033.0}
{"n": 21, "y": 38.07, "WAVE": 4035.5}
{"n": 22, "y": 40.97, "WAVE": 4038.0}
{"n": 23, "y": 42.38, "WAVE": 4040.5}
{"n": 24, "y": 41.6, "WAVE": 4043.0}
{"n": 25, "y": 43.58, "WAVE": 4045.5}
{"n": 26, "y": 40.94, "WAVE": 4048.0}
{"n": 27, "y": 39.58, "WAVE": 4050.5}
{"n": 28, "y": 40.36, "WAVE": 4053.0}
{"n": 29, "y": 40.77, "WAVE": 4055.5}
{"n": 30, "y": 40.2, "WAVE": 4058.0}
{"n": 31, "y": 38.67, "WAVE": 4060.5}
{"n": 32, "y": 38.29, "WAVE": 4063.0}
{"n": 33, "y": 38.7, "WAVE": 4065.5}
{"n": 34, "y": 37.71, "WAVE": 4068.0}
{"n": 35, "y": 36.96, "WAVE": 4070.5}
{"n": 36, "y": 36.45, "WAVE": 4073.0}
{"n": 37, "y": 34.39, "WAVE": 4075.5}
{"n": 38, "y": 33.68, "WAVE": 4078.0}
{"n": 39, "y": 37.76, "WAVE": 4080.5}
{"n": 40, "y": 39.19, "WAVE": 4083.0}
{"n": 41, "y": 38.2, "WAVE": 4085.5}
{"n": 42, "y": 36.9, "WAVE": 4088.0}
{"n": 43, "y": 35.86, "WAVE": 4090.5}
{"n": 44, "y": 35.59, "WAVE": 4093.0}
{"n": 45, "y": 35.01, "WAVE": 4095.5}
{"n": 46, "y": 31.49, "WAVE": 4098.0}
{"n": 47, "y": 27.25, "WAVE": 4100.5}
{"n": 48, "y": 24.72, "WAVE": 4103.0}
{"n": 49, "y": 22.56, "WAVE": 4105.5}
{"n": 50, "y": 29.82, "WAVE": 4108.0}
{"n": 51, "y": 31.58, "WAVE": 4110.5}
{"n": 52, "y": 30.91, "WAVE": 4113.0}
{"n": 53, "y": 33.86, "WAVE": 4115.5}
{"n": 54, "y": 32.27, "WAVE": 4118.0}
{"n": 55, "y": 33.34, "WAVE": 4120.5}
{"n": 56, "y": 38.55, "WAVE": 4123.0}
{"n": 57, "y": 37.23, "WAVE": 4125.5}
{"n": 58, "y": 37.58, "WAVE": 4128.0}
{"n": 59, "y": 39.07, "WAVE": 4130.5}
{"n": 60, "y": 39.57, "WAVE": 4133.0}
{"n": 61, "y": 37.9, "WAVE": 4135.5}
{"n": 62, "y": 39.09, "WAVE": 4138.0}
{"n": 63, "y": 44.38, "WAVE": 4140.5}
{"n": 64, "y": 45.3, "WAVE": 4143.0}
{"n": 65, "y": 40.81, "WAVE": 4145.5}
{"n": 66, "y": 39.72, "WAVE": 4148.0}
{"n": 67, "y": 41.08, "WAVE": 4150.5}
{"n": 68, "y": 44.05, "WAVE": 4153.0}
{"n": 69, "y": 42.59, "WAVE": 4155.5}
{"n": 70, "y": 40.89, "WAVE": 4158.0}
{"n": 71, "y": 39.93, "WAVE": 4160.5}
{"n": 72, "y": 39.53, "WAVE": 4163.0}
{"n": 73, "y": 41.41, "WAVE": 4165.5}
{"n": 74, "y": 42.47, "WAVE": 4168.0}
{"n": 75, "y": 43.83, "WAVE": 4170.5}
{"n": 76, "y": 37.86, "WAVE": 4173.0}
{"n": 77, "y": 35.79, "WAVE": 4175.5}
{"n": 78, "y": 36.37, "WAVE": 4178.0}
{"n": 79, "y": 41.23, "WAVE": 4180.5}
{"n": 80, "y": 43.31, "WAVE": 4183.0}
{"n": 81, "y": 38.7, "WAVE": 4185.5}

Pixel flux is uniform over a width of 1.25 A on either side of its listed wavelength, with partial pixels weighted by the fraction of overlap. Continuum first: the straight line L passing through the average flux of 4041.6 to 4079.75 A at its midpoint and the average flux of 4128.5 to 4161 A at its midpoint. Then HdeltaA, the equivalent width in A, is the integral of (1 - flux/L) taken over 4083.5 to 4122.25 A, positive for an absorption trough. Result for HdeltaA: 7.5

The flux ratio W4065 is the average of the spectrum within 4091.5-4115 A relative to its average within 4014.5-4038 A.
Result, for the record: 0.74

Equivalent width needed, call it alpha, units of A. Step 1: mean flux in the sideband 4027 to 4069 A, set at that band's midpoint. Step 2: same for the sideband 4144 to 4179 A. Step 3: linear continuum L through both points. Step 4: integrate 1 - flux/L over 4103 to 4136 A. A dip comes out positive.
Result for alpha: 5.35 A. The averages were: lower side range 39.8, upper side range 40.5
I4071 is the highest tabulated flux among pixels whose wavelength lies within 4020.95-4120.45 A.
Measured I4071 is 44.04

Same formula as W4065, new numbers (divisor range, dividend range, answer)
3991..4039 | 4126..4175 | 1.03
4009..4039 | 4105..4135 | 0.85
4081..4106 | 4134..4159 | 1.25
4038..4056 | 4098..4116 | 0.69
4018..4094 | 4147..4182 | 1.04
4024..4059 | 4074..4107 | 0.83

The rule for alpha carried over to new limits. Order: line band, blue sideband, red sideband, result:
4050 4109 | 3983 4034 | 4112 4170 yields 5.66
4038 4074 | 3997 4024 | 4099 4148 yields -1.58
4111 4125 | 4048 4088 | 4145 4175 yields 2.07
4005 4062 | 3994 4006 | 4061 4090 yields -4.58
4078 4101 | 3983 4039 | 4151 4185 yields 2.55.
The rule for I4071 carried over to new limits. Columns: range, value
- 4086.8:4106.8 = 36.9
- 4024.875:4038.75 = 40.97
